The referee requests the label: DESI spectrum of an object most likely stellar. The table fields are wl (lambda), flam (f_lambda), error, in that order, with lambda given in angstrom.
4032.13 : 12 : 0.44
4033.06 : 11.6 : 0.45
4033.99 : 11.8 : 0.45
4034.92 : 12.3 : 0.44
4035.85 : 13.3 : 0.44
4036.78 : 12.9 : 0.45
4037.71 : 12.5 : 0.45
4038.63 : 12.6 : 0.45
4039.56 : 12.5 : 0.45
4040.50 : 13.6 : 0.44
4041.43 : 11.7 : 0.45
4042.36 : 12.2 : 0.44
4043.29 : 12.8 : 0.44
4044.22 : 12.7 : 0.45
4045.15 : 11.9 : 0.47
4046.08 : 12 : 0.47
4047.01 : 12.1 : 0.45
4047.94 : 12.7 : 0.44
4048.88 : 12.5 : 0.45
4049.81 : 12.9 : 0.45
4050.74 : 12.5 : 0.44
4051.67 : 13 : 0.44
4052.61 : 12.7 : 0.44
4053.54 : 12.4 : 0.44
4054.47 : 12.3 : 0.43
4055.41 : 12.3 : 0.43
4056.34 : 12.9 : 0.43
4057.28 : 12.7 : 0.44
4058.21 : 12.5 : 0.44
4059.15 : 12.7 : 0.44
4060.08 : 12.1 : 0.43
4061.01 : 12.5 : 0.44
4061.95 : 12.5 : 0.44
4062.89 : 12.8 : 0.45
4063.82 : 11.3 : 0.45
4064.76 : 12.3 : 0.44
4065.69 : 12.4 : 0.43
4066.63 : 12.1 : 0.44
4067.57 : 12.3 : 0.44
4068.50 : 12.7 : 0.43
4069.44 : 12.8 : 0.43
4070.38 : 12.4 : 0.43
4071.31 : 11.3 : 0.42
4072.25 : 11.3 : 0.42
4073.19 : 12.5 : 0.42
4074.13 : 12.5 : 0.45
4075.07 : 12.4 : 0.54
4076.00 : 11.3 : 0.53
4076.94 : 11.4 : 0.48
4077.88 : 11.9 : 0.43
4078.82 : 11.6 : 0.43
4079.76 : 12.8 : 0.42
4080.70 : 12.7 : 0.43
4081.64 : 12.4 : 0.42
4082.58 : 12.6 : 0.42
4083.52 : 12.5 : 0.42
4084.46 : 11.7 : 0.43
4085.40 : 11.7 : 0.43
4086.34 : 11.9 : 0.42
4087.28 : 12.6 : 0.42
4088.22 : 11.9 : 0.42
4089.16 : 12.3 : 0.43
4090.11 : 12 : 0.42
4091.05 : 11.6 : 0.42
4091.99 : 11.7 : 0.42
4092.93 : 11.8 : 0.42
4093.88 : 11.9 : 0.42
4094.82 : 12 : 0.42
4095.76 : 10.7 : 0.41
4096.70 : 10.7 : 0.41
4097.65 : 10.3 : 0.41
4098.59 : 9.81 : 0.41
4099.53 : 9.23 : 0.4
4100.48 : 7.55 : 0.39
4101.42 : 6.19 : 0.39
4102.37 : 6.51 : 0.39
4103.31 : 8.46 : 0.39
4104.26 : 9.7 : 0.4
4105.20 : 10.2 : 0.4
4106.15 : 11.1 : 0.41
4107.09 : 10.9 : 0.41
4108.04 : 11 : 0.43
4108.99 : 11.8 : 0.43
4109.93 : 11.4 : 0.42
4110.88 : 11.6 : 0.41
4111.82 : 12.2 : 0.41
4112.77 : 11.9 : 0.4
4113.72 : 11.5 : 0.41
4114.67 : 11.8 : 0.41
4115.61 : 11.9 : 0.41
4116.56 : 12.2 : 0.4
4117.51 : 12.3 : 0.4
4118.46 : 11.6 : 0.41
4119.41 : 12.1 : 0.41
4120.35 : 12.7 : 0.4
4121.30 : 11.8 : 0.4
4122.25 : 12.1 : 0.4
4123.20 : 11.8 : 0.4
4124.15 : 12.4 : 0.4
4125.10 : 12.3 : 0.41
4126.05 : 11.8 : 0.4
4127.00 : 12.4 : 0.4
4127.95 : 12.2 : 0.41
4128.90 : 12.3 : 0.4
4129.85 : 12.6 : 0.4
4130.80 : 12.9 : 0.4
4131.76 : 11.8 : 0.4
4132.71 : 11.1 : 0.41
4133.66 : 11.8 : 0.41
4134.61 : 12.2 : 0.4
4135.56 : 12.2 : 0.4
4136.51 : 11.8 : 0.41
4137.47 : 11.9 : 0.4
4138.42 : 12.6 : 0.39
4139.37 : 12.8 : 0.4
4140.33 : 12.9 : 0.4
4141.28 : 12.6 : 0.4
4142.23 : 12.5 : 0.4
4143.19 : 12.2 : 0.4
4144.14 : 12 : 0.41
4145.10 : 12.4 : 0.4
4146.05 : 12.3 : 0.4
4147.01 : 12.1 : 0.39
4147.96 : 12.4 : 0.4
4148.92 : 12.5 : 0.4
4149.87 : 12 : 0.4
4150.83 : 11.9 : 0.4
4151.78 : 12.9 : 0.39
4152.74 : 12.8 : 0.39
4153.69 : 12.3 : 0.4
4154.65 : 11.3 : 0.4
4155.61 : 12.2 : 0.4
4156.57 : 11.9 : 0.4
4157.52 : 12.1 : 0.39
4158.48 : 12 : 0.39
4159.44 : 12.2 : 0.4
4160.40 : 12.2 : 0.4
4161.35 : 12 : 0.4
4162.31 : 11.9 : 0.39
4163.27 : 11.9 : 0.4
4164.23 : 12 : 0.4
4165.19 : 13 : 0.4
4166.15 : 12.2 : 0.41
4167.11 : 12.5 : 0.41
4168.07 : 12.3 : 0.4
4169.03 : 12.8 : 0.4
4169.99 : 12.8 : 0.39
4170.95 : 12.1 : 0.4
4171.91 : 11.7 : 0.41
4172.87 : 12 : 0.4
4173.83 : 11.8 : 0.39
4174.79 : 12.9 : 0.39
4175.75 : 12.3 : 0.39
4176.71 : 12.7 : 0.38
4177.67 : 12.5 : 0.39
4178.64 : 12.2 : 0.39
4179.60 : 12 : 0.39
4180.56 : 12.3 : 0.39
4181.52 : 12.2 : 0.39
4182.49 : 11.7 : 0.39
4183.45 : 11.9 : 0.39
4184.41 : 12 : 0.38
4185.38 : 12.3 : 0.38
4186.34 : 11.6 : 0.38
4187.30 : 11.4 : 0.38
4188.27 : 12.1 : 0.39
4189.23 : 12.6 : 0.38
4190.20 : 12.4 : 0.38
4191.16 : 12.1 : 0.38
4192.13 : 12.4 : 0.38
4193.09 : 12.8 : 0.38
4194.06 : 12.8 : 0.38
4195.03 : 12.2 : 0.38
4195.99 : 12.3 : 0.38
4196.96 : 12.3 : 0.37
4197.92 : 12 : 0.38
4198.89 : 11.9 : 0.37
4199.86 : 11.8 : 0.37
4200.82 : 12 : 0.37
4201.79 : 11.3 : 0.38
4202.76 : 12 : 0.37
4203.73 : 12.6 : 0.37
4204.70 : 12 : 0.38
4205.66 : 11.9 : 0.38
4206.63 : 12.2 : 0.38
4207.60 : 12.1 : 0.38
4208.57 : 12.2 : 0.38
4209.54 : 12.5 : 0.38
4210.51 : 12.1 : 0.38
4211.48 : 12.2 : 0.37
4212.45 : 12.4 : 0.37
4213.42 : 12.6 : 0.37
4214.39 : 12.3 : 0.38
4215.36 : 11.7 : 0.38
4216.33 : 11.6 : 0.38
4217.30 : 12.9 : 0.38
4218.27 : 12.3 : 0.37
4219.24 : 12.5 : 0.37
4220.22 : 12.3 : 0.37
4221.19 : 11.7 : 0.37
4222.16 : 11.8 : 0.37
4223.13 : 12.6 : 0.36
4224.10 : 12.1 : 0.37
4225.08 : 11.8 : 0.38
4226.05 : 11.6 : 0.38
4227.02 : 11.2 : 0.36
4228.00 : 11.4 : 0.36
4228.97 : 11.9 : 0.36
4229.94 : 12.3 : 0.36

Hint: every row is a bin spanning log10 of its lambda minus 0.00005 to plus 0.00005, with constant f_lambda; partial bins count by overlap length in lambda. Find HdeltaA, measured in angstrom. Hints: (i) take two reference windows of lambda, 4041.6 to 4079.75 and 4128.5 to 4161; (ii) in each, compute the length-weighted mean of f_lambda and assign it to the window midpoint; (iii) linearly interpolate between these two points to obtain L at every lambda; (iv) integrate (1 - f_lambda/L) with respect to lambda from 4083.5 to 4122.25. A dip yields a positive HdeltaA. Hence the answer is 3.7 angstrom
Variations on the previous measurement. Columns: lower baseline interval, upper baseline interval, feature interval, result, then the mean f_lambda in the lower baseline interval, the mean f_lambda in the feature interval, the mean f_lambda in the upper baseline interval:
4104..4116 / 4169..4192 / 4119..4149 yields -1.6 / 11.3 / 12.2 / 12.2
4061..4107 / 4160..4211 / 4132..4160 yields -0.8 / 11.4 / 12.2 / 12.2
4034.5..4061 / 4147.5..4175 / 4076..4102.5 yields 2.6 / 12.5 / 11.2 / 12.2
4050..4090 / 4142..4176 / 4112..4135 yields 0.3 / 12.3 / 12.1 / 12.2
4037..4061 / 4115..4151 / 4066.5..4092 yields 0.6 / 12.5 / 12.1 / 12.2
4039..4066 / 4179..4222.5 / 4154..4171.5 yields 0.1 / 12.5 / 12.2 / 12.1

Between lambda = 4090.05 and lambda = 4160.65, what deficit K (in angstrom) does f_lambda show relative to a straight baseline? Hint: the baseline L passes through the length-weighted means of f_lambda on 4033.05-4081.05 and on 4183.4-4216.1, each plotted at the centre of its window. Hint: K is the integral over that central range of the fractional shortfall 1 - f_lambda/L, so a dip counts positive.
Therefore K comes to 3.72 angstrom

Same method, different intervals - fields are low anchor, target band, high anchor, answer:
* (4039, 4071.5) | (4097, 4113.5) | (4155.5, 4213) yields 3.1 angstrom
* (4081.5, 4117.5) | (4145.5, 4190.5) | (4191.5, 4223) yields -1.7 angstrom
